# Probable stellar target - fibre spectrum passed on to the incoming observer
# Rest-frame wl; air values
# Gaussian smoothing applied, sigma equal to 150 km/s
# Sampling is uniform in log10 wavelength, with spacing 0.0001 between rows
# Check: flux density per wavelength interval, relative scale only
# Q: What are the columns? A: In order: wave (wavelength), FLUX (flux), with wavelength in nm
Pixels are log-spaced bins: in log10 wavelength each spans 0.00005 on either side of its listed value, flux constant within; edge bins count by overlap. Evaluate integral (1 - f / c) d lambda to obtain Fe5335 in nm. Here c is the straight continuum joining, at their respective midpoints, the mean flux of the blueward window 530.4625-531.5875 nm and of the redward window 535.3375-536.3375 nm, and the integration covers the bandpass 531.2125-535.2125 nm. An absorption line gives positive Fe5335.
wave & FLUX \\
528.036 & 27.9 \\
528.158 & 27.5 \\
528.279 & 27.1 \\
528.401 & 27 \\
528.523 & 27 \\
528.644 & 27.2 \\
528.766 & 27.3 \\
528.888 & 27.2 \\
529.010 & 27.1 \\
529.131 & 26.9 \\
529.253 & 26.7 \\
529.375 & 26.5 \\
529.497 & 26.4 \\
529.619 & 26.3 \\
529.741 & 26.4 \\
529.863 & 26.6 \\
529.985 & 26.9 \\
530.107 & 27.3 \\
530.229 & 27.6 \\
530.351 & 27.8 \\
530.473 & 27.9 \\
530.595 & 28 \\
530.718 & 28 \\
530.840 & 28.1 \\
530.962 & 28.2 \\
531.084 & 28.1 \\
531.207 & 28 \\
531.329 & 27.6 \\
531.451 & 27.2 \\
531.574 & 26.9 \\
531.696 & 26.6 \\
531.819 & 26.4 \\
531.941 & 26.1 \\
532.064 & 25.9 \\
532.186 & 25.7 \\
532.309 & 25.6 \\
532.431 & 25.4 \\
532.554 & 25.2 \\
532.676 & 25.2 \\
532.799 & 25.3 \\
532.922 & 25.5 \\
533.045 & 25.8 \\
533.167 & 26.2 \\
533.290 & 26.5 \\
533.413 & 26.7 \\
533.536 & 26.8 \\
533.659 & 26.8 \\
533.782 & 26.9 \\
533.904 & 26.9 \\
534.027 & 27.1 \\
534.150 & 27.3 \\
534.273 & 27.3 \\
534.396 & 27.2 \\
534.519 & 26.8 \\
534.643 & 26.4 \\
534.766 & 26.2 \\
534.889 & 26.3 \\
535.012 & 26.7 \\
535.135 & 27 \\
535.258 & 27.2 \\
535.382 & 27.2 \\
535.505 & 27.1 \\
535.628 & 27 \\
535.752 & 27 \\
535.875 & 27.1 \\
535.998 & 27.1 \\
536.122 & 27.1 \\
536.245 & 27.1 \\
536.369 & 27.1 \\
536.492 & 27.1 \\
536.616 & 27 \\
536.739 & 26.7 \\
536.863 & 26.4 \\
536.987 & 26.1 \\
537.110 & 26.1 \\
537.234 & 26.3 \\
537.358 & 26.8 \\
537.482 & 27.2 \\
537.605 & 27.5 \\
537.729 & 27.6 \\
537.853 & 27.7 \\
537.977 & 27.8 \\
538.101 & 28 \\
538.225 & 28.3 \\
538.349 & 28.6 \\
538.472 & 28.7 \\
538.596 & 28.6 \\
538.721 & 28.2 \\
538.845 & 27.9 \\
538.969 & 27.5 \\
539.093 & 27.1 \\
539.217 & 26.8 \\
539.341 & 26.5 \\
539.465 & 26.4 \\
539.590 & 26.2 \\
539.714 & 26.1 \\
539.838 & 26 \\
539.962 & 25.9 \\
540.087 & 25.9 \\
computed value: 0.15 nm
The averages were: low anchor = 27.8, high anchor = 27.1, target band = 26.5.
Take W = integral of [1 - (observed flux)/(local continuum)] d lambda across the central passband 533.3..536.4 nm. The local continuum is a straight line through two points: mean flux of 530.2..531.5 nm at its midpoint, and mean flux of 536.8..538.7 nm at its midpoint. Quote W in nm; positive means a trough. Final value 0.08 nm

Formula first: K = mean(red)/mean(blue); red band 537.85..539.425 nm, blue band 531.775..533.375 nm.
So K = 1.08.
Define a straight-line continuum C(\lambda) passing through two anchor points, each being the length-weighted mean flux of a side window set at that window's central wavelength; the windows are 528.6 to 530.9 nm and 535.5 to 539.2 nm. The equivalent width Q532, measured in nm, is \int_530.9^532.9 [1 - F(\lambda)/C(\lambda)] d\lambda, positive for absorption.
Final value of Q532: 0.06 nm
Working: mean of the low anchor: 27.2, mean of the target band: 26.4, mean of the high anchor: 27.3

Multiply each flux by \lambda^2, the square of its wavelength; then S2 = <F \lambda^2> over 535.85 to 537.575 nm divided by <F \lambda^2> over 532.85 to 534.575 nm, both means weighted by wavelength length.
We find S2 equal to 1.0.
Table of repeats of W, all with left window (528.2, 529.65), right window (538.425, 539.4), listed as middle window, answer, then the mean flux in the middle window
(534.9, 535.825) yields 0.01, 27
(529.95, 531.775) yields -0.04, 27.6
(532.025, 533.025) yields 0.06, 25.5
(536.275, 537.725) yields 0.04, 26.8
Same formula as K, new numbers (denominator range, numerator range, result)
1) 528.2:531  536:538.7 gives 1.00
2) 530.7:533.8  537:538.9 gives 1.04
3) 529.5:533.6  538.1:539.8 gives 1.03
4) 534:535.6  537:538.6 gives 1.02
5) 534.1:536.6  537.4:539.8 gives 1.02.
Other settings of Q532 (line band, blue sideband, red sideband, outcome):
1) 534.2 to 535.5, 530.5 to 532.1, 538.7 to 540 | 0.01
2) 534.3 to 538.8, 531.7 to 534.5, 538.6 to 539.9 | -0.09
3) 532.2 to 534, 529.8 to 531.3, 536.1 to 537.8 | 0.09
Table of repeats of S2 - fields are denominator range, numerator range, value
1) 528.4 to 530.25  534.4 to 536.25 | 1.02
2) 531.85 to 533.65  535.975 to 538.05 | 1.06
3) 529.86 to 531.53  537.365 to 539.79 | 1.02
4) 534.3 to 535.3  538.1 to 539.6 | 1.05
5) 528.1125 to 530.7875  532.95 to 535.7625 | 1.01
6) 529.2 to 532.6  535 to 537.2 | 1.02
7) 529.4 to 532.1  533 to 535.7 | 1.00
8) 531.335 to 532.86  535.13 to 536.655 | 1.06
